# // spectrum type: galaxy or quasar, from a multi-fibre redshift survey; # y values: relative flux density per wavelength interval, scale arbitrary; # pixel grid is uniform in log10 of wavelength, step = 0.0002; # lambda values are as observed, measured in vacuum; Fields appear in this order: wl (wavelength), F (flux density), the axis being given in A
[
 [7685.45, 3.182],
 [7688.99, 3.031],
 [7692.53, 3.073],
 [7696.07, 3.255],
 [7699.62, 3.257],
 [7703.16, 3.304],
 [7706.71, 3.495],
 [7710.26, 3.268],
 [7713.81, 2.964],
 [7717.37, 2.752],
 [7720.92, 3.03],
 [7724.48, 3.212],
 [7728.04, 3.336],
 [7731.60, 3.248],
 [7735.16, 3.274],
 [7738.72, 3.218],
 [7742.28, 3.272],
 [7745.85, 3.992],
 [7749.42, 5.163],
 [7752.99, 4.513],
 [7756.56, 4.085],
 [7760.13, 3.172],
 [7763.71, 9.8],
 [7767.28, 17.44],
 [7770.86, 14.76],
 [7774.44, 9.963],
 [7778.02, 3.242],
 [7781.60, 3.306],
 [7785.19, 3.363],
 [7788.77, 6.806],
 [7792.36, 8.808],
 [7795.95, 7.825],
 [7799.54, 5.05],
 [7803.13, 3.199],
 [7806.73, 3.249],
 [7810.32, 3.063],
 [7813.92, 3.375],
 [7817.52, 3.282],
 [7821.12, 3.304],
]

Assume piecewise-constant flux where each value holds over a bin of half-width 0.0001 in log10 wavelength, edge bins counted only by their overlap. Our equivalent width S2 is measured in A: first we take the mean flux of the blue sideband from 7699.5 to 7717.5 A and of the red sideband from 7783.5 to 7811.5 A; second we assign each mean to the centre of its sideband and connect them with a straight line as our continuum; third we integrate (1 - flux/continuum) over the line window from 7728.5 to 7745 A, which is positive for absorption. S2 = 2.3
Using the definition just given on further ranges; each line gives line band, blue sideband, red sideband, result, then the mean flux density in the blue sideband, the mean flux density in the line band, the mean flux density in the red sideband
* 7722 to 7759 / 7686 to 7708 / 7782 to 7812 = 3.14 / 3.23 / 3.71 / 5.09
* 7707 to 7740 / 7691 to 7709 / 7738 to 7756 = 4.64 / 3.28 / 3.16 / 4.08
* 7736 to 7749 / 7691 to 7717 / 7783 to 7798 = 2.95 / 3.21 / 3.65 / 6.58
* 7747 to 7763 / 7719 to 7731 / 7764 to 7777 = 8.28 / 3.19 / 4.6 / 12.9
